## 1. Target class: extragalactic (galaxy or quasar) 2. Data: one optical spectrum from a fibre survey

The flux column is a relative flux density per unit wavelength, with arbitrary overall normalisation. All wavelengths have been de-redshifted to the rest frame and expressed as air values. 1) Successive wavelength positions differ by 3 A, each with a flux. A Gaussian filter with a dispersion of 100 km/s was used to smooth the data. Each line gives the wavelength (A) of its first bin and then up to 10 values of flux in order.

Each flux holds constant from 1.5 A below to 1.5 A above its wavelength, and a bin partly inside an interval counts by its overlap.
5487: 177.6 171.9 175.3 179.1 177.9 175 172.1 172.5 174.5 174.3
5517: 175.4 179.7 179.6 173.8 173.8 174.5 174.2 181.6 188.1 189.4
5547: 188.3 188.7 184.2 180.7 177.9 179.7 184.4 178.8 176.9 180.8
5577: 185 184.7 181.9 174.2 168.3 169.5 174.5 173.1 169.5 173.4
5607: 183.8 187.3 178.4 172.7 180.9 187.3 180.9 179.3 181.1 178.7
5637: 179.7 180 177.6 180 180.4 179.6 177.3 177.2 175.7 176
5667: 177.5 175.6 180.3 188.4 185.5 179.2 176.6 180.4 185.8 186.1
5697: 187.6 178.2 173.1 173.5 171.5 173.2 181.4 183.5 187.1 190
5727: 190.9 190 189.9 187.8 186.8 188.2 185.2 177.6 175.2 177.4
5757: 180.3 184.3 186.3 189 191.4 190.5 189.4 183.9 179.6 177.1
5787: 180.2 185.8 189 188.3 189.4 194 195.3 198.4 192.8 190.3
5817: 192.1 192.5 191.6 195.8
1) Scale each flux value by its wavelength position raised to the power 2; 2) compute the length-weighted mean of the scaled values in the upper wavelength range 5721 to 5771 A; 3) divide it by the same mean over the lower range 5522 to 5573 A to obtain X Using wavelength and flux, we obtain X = 1.1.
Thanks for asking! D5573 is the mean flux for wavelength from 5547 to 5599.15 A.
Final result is 179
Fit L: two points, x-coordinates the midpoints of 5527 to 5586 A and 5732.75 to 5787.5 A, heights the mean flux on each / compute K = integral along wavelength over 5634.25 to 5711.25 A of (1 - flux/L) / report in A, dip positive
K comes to 1.59 A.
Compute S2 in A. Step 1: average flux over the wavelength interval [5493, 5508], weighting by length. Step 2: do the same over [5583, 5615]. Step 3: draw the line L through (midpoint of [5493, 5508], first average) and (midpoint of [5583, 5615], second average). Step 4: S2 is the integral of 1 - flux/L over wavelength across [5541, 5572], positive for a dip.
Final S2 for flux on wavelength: -1.4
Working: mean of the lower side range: 176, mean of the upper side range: 175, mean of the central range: 183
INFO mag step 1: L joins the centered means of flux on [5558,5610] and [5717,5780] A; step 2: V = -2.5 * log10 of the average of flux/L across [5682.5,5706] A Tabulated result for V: 0.02 mag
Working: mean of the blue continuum 178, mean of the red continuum 186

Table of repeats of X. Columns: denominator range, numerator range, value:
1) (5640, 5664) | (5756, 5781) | 1.09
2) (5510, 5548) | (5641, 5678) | 1.05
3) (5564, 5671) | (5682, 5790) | 1.07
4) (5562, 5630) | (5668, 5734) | 1.06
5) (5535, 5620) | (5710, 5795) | 1.09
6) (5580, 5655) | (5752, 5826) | 1.12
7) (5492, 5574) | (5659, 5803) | 1.10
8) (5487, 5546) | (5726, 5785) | 1.14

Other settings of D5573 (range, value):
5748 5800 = 184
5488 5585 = 179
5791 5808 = 192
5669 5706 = 181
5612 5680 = 180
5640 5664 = 178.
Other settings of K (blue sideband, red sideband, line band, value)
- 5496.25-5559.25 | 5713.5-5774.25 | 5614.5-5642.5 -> 0.3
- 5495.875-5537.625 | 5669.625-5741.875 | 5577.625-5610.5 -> 0.4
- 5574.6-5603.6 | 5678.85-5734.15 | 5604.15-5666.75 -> -0.4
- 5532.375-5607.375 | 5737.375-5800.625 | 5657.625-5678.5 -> 0.3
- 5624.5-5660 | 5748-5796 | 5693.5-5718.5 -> 0.5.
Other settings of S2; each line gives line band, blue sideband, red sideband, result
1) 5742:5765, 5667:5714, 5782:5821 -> 0.5 A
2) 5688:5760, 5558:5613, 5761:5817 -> 1.0 A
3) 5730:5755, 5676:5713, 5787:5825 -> 0.1 A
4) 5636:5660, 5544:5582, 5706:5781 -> 0.6 A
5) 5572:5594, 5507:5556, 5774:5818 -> 0.4 A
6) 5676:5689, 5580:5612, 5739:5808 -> 0.0 A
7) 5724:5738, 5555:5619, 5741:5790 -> -0.5 A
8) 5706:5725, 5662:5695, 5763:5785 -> 0.3 A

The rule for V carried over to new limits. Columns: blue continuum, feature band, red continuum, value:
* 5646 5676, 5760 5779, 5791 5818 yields 0.00 mag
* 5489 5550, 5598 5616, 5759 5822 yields 0.02 mag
